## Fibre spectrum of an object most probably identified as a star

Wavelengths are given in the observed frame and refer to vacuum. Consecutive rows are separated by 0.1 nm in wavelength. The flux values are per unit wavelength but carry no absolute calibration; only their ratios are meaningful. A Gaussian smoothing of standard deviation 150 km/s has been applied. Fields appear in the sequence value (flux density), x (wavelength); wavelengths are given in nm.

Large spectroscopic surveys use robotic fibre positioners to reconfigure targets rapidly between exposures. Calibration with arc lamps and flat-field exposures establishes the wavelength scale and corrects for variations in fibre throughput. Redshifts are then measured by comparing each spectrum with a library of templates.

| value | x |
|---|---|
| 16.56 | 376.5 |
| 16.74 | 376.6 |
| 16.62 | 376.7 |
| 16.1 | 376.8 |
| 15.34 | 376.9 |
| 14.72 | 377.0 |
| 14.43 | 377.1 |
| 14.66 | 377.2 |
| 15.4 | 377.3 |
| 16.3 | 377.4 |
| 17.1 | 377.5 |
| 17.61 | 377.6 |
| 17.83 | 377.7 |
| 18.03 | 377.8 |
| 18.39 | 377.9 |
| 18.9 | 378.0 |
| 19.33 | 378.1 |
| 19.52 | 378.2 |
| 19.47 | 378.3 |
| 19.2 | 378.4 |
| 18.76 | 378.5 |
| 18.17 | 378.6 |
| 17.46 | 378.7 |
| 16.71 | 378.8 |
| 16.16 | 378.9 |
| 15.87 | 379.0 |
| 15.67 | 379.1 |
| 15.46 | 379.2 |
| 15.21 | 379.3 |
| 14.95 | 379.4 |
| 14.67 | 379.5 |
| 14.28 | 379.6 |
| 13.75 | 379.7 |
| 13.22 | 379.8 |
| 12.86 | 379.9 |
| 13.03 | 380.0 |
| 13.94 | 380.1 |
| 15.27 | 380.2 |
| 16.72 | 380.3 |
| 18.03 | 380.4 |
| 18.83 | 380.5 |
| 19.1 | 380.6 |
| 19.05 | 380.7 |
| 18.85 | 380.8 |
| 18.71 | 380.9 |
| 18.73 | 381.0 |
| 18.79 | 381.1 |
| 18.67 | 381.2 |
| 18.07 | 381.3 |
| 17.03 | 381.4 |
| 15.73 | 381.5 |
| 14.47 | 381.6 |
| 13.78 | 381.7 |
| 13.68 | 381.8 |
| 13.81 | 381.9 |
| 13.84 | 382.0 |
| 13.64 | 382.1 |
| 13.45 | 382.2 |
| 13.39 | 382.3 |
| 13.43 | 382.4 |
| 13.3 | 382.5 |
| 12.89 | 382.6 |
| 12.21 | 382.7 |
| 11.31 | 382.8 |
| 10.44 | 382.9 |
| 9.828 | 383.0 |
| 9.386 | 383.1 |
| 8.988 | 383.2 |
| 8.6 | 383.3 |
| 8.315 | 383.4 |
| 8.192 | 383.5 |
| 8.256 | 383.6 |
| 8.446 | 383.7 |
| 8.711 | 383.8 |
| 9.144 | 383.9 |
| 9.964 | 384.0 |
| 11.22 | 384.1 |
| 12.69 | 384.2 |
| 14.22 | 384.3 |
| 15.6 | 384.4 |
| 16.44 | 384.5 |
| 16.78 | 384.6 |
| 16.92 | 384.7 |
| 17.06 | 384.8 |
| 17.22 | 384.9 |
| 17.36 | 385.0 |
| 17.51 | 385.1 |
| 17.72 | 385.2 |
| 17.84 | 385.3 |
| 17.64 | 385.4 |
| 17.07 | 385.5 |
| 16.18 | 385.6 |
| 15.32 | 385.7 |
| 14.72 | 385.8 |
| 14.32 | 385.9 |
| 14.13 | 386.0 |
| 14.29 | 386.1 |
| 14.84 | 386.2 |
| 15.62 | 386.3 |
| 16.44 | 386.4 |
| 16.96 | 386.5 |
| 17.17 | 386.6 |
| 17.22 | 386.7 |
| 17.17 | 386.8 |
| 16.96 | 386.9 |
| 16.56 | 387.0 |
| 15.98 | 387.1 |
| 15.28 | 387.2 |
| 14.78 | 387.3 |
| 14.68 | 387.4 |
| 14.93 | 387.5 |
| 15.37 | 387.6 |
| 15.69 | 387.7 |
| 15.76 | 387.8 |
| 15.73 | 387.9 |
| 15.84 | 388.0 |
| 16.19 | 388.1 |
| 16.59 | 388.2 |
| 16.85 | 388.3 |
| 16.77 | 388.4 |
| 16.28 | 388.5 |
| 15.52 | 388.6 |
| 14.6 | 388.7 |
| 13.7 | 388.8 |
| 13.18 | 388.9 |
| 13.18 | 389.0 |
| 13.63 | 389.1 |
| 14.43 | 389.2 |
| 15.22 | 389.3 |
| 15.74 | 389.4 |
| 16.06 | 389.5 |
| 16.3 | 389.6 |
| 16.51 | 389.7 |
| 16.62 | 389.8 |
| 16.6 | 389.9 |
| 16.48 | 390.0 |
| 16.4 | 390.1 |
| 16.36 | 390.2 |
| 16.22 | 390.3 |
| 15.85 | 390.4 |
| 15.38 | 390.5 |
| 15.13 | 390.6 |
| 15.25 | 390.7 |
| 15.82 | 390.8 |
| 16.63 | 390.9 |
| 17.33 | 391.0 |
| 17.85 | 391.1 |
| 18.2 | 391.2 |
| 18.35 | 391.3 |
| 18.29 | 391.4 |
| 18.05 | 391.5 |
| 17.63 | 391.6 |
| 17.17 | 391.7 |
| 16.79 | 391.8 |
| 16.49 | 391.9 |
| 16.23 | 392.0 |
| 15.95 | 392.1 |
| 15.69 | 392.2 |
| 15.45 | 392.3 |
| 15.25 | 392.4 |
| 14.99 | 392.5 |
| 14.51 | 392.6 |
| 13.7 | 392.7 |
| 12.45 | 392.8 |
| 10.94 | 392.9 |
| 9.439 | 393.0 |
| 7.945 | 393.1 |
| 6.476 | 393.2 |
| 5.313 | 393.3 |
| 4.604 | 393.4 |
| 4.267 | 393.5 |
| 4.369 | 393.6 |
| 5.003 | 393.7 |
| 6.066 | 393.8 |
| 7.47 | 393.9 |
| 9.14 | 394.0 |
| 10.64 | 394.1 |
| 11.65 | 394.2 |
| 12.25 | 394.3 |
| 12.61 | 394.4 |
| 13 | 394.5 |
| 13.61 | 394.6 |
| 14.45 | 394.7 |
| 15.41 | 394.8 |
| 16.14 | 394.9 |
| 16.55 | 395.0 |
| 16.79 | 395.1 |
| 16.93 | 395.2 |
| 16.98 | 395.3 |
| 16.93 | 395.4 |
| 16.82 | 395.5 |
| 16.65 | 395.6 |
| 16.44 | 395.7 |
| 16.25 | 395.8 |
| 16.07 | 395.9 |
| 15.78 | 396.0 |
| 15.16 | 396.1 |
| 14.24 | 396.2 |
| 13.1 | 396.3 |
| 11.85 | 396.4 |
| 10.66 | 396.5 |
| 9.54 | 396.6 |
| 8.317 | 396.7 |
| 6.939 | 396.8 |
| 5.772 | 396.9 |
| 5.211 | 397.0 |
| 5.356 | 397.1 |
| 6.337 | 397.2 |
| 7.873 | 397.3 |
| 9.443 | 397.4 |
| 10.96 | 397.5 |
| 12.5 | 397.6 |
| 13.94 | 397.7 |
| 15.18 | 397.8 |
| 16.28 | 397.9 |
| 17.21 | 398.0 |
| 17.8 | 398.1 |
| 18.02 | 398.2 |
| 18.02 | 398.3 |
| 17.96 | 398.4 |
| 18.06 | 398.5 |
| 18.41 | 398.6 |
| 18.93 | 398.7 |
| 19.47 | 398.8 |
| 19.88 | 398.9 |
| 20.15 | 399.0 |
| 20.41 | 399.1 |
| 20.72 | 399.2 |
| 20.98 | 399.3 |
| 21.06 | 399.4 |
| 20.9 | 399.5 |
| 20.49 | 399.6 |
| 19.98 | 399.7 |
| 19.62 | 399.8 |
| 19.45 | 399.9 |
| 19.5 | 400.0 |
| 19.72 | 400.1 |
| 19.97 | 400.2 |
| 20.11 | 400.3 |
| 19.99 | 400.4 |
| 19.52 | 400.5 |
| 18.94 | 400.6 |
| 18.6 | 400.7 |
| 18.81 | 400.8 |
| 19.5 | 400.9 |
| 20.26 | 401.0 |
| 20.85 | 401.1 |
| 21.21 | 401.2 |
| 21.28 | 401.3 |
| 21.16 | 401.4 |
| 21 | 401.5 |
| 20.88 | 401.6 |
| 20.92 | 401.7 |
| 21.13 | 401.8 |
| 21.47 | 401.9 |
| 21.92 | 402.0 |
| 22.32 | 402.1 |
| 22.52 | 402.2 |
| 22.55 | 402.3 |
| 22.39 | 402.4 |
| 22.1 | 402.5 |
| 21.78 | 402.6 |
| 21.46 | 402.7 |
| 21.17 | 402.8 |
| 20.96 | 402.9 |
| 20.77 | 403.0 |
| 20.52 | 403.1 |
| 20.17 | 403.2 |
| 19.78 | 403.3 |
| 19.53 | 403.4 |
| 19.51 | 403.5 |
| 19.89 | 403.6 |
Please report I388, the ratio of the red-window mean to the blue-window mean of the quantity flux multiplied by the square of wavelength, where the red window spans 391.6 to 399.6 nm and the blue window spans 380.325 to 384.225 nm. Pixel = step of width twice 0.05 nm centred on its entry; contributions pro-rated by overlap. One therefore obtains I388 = 1.09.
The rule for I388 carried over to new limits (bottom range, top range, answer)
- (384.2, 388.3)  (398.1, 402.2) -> 1.34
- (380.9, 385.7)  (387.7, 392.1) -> 1.20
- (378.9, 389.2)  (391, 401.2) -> 1.07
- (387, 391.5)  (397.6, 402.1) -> 1.29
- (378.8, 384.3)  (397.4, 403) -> 1.56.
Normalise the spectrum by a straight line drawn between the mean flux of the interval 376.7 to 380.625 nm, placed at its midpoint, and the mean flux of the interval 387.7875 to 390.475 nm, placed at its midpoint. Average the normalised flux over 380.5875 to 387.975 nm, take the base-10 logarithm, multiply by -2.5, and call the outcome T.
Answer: 0.10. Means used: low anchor 16.4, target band 14.6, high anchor 15.6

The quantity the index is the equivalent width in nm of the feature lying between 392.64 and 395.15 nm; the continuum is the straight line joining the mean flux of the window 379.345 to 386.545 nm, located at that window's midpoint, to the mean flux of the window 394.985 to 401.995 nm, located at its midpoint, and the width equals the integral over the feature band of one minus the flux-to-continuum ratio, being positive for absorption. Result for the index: 0.89 nm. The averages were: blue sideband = 14.4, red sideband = 16.8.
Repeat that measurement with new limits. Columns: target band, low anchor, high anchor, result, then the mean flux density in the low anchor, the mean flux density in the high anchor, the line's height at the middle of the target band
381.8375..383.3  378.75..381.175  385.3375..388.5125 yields 0.37 nm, 16.2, 15.9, 16.1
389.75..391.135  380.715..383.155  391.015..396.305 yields -0.24 nm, 14.5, 13.6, 13.8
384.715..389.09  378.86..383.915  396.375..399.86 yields -0.48 nm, 14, 15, 14.3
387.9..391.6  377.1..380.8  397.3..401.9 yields 0.36 nm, 16.6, 18.8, 17.8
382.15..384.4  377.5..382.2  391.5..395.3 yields 0.68 nm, 16.6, 12.4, 15.5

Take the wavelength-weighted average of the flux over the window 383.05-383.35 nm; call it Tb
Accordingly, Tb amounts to 8.99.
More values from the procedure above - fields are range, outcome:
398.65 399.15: 19.8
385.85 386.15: 14.2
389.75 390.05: 16.6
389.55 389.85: 16.5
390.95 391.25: 17.8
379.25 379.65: 14.8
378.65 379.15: 16.4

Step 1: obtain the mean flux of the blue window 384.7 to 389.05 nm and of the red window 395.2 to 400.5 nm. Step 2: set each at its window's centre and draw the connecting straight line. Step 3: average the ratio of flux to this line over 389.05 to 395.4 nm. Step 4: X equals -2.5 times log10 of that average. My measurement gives 0.14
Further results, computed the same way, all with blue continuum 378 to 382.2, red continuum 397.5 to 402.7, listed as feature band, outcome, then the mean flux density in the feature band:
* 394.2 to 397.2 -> 0.394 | 13.2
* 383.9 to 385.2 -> 0.136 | 15.1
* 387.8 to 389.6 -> 0.163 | 15.3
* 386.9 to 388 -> 0.133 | 15.6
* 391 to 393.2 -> 0.207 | 15.1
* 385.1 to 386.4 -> 0.093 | 15.9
